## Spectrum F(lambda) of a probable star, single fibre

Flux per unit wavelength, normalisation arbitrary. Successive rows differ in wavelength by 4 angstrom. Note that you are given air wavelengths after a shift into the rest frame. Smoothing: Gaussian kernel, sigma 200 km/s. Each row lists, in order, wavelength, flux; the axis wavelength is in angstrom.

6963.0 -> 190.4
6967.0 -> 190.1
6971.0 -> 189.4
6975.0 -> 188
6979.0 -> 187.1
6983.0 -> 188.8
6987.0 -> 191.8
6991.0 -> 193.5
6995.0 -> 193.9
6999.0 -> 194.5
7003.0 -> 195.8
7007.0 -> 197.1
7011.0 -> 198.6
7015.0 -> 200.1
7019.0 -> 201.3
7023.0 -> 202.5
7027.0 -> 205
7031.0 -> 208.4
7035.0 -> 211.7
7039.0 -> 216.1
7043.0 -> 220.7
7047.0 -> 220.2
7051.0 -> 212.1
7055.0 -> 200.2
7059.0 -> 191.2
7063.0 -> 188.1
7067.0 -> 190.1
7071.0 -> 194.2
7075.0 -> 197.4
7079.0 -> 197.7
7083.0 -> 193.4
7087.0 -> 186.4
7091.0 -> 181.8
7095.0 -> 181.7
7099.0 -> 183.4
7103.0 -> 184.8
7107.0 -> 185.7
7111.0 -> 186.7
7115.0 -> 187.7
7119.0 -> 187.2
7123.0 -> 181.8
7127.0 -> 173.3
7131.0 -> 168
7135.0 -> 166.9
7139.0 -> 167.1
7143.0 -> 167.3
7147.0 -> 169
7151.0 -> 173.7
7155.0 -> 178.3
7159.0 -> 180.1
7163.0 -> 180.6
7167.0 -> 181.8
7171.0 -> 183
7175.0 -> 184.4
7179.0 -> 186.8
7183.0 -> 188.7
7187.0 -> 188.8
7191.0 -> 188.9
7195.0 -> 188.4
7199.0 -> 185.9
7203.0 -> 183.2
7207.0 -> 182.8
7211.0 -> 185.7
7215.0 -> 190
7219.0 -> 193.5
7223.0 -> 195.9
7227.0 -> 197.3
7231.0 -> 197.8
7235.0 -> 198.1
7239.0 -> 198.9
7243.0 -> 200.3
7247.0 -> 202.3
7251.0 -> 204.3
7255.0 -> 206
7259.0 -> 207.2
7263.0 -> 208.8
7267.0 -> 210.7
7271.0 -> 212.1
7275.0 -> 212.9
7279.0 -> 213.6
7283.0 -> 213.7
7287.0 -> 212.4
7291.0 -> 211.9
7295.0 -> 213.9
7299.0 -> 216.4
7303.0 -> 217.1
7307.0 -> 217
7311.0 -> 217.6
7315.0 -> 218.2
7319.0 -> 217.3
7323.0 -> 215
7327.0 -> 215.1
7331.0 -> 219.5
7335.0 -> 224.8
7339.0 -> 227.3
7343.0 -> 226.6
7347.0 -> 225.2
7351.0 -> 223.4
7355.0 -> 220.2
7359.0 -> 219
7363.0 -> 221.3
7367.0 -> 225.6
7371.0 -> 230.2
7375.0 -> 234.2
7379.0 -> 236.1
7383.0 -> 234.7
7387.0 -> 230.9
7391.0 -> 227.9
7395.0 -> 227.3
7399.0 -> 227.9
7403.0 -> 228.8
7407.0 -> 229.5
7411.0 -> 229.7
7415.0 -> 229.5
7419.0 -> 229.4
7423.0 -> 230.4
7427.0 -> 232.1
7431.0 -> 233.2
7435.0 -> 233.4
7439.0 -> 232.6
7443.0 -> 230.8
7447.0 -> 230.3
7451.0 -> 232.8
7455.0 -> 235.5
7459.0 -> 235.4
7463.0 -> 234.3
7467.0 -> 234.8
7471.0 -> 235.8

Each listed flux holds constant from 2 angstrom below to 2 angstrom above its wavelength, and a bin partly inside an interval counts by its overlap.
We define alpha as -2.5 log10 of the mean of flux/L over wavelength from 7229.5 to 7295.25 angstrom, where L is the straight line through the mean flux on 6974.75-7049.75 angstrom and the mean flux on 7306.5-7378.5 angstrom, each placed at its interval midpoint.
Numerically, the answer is 0.052 mag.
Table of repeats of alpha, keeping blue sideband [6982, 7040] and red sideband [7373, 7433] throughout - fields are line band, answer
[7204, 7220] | 0.15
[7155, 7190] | 0.16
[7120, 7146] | 0.22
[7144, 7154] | 0.22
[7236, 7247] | 0.09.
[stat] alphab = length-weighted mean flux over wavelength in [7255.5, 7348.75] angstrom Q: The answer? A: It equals 216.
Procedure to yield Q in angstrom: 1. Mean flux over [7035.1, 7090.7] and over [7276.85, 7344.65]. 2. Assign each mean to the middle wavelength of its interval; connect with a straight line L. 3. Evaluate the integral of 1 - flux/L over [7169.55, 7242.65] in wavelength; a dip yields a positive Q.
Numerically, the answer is 7.0 angstrom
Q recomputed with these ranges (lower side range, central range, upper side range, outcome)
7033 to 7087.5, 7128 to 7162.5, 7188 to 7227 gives 4.0 angstrom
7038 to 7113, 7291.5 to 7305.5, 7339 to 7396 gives 0.3 angstrom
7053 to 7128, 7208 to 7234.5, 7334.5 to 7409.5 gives 1.7 angstrom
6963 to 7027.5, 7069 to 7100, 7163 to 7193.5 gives 0.1 angstrom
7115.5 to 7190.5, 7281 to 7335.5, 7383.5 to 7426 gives -1.6 angstrom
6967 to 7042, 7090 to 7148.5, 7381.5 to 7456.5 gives 8.2 angstrom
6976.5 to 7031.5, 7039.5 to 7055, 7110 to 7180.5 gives -2.0 angstrom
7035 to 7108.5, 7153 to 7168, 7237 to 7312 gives 1.7 angstrom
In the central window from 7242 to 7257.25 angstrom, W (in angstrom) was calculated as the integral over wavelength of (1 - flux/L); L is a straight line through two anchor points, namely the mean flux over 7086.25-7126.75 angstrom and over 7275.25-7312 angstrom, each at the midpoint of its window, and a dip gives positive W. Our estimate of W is 0.3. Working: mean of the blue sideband 184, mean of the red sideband 215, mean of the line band 203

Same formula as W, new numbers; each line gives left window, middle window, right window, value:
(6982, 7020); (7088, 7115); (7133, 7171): -0.4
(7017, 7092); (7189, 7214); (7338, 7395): 3.2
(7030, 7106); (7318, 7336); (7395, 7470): 0.3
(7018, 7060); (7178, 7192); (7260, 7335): 1.6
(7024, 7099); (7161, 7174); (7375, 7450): 1.7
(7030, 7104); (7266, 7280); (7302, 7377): 0.2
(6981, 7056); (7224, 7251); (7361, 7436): 2.4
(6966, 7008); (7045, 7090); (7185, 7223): -1.6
